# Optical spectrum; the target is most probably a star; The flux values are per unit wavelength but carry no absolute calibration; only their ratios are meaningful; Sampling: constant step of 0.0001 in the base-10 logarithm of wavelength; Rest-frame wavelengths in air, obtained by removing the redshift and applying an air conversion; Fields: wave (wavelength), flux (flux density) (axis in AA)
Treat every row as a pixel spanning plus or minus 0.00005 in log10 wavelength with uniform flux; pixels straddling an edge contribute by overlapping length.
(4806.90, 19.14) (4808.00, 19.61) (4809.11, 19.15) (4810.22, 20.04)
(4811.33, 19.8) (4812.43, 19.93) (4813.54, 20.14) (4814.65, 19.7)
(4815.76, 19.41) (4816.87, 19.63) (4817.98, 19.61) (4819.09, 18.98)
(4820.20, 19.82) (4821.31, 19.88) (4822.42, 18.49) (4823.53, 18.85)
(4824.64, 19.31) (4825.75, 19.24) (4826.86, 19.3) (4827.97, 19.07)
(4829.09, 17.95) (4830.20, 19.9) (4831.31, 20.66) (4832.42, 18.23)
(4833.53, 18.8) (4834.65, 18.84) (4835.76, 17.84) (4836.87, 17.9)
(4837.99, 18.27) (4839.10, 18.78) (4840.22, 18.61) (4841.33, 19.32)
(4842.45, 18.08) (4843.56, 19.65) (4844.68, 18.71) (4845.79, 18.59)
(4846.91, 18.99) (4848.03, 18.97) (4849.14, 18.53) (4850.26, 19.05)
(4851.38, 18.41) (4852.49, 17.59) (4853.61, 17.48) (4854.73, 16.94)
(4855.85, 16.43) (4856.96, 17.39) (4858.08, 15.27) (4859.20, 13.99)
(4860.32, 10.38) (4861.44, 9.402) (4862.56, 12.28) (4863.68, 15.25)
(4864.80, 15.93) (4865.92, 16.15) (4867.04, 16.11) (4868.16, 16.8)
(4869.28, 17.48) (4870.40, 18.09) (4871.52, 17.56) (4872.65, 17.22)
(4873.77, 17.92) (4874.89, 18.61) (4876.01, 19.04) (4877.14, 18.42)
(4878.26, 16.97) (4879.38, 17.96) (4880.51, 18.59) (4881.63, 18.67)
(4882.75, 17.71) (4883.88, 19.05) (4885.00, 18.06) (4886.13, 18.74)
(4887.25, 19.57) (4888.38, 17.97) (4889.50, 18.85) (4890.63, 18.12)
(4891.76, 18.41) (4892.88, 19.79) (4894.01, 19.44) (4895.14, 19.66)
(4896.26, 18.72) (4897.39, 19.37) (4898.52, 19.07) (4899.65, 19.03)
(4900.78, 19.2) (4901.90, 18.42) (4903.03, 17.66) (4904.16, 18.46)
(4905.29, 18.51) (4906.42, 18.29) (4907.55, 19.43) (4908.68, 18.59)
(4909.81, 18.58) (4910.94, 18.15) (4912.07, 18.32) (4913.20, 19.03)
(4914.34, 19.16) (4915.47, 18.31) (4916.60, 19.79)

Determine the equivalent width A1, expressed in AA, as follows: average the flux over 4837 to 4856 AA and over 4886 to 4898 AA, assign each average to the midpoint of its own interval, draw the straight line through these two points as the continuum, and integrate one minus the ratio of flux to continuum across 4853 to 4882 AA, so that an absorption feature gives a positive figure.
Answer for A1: 3.6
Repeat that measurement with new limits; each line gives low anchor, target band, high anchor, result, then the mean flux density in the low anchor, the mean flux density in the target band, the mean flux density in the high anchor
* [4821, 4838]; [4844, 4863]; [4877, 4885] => 2.22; 18.9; 16.4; 18.2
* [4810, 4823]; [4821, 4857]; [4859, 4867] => -4.45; 19.6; 18.6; 13.5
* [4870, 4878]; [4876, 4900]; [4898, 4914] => -0.48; 18.1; 18.7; 18.6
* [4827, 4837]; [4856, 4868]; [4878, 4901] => 2.82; 18.9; 14.4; 18.7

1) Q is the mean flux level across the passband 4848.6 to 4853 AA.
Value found 18.4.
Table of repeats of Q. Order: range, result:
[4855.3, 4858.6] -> 16.4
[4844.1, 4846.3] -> 18.7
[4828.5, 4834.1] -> 19.1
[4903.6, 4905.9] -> 18.5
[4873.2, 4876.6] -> 18.5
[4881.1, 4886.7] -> 18.5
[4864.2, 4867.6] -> 16.1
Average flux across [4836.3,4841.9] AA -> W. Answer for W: 18.6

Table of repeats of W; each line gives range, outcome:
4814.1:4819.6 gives 19.5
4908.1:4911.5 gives 18.5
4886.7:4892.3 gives 18.6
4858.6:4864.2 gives 12.3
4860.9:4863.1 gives 10.8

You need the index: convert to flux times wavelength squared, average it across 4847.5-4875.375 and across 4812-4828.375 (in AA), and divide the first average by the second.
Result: 0.86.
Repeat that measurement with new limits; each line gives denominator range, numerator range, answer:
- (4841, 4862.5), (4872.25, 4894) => 1.11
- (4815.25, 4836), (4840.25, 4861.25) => 0.91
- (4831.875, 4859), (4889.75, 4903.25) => 1.07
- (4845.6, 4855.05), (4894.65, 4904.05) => 1.05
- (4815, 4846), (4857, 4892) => 0.91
